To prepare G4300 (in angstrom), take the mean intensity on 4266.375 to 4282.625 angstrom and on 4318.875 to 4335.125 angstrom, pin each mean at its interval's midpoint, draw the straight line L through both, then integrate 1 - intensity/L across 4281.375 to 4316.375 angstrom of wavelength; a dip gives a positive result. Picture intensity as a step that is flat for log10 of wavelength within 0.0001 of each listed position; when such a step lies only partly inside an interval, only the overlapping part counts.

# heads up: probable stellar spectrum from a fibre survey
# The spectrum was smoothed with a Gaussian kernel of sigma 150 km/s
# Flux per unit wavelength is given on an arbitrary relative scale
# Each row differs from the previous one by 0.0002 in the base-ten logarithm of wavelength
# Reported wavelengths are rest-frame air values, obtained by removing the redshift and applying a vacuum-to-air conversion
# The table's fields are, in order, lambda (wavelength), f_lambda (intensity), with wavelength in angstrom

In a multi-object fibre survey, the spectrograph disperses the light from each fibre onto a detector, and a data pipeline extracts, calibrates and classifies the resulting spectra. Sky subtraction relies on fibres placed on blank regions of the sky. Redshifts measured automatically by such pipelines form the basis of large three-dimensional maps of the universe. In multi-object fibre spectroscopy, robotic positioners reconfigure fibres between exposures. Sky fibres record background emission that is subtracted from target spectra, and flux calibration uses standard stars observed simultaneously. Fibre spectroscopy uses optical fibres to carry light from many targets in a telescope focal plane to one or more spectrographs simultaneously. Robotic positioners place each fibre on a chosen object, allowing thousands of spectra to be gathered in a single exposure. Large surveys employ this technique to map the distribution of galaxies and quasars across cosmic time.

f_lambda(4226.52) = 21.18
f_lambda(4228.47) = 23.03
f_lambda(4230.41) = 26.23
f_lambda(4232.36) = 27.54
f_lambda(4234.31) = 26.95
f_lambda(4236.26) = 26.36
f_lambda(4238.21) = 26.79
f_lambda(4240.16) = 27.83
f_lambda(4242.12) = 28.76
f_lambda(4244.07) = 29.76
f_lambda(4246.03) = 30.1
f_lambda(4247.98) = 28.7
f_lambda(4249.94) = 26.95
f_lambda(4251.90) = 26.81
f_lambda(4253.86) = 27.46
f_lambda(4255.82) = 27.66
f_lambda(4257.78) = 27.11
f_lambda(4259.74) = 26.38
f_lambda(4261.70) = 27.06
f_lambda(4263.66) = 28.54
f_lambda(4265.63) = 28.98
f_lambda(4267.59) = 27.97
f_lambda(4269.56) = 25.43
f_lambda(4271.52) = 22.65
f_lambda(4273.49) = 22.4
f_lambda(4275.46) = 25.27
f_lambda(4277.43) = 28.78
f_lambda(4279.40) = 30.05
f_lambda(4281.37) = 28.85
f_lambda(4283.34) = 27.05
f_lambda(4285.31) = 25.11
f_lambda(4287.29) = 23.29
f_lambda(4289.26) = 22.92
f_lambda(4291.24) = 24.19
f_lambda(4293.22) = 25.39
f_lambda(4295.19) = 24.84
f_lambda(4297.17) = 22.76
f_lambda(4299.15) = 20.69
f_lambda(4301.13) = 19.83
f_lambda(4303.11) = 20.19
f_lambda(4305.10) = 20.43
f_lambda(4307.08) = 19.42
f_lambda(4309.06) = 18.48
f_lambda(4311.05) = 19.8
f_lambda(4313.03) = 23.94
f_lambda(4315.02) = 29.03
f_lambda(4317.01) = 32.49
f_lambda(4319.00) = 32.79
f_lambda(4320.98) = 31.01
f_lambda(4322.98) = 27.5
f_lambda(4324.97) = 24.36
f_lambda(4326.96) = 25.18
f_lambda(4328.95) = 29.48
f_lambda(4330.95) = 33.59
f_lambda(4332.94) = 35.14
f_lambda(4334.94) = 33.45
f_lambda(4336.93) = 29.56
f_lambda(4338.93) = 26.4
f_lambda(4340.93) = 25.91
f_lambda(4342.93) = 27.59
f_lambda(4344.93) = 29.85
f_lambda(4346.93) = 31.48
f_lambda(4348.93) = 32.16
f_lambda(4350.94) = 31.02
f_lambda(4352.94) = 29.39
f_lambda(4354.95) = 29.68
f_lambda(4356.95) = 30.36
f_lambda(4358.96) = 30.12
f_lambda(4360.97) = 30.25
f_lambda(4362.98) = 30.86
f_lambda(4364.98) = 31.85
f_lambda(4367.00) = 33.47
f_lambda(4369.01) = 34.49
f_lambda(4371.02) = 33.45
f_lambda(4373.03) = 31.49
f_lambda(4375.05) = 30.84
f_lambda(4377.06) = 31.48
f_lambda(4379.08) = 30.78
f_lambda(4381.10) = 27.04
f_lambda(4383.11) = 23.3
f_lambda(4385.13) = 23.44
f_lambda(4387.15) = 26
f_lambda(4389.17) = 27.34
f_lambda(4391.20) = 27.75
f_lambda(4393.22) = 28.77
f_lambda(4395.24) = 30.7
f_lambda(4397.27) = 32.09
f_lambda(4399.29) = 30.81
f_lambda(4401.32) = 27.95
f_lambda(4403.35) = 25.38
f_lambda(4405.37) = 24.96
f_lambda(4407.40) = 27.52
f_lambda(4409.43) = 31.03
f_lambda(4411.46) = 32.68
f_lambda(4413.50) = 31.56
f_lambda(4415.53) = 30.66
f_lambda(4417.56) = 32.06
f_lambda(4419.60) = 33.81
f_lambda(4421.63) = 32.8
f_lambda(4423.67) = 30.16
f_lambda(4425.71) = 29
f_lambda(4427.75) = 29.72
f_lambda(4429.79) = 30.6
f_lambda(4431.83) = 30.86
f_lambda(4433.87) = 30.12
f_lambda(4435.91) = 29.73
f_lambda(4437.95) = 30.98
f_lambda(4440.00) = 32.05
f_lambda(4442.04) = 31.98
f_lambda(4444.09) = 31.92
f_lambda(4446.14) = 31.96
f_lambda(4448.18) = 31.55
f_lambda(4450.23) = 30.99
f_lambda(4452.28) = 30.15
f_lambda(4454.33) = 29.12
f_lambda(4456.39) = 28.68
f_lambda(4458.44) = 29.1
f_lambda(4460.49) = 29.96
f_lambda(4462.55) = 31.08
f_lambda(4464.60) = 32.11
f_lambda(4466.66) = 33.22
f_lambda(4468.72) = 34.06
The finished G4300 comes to 6.25 angstrom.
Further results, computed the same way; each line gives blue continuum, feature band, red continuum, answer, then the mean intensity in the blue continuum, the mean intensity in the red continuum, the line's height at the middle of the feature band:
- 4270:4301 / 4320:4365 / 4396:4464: -4.61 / 24.8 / 30.4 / 27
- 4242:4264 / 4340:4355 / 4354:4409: -0.35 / 27.9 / 29.4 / 29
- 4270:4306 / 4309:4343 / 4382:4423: -3.39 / 24.2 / 29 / 25.8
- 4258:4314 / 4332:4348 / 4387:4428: -1.91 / 24.3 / 29.7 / 26.7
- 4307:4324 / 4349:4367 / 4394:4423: -1.61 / 26.4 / 30.3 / 28.2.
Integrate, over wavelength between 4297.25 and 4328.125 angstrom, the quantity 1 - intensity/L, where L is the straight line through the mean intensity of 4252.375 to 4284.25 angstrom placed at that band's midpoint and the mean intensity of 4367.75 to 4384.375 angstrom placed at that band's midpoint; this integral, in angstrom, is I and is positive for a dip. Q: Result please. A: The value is 4.4 angstrom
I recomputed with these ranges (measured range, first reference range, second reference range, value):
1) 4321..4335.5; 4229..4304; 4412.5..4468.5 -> -1.0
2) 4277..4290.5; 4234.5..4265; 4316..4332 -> 1.0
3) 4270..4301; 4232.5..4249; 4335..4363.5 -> 4.3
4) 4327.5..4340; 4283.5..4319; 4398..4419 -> -2.8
